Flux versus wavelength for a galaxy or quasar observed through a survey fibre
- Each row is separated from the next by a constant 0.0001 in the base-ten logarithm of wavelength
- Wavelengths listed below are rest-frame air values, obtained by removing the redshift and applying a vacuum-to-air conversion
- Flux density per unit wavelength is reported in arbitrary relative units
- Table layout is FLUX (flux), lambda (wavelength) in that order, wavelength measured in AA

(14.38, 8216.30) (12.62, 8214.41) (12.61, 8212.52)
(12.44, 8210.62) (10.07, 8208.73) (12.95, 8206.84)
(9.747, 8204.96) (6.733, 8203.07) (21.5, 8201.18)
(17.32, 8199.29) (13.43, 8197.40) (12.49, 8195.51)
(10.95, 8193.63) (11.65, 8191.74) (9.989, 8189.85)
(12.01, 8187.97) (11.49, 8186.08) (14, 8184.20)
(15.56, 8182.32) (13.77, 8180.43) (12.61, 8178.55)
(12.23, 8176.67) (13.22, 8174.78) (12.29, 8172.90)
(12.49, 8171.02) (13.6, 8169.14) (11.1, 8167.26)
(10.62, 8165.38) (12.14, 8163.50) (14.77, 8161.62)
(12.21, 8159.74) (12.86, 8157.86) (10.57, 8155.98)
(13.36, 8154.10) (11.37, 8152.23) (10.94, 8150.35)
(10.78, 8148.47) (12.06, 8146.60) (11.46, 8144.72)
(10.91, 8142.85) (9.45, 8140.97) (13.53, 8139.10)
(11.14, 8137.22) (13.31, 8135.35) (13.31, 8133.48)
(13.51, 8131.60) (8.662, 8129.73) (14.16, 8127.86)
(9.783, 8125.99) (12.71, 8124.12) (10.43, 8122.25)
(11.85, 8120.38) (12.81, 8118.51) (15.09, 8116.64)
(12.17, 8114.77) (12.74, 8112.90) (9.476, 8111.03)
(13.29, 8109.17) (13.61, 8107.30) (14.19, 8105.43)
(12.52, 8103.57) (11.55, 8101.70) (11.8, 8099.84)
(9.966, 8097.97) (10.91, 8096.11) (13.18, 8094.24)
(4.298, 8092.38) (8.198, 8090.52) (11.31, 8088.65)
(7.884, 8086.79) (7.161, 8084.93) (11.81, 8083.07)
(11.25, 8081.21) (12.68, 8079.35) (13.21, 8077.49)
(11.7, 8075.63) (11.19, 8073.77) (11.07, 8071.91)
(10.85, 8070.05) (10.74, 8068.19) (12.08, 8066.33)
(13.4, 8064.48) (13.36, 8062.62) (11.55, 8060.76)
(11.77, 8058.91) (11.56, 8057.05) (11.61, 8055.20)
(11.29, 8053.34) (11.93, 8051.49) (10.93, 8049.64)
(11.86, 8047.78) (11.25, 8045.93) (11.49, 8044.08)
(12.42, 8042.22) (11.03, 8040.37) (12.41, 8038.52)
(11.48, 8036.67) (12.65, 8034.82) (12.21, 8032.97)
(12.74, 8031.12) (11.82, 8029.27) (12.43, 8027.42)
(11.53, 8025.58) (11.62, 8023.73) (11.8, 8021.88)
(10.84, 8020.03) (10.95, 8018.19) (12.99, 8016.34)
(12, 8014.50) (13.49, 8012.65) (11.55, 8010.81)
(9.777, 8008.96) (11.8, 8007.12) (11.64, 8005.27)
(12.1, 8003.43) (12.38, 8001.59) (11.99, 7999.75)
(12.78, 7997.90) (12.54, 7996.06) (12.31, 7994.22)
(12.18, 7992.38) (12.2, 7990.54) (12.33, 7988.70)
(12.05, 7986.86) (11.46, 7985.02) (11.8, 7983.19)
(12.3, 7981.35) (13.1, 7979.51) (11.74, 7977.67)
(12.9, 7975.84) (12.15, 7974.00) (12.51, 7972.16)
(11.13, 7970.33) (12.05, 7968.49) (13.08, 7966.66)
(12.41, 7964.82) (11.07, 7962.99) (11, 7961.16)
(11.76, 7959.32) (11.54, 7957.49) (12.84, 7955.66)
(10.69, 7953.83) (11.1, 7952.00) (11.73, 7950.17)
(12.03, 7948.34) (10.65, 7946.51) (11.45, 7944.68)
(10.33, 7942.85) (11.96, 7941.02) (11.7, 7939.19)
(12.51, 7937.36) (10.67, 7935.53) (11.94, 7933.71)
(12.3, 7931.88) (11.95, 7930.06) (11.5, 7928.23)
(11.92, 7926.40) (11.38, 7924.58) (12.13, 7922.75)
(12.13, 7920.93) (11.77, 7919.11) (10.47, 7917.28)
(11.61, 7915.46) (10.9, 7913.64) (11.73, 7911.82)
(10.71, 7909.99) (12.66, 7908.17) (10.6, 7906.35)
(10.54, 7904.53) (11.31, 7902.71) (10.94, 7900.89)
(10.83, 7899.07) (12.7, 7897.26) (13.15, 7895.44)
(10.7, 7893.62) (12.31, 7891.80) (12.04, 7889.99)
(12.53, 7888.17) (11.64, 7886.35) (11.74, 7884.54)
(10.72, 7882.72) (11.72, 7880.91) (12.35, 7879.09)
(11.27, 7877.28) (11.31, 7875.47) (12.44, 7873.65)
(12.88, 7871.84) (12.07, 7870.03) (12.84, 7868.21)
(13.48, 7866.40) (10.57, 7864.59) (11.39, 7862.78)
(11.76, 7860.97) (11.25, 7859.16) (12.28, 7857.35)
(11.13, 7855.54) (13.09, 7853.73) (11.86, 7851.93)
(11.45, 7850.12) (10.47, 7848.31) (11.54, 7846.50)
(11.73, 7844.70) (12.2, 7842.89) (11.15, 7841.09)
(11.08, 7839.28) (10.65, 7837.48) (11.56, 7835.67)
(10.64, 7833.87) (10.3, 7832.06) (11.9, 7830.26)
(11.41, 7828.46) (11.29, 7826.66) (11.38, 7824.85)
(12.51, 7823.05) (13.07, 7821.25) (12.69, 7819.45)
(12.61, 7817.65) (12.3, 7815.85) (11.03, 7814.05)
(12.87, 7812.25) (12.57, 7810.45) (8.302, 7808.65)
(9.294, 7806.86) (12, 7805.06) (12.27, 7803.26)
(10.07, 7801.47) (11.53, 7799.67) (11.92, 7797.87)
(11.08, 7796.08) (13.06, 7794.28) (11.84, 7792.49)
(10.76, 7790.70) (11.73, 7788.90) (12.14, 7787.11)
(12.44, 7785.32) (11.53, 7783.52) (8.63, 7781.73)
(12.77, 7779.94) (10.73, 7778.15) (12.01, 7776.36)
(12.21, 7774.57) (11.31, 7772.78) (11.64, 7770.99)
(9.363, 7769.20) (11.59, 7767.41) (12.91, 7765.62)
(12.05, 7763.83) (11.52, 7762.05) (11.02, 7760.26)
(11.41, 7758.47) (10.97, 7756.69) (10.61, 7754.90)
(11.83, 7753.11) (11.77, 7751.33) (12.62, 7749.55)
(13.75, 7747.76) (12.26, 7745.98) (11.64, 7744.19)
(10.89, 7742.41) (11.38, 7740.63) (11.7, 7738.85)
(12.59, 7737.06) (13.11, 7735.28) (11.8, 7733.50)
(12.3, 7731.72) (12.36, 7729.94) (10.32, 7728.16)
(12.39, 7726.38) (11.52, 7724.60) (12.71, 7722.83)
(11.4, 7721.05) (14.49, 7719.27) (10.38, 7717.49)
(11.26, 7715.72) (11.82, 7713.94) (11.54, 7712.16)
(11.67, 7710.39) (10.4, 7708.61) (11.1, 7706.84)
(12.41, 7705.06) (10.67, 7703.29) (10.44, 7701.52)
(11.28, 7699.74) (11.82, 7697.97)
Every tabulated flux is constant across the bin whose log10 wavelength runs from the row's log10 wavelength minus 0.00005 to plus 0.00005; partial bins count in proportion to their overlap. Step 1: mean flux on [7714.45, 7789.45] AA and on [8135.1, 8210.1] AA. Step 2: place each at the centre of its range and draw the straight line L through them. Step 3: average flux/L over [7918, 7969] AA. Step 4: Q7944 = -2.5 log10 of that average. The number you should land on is 0.03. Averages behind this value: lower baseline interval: 11.7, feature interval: 11.7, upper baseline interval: 12.3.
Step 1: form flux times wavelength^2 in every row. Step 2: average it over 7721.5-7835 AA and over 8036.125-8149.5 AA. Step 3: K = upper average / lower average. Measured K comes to 1.07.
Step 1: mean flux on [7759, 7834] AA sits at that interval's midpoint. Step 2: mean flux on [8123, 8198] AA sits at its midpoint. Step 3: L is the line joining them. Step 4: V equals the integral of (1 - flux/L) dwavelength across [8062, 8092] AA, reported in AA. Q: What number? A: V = 2.6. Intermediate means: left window 11.5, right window 12.2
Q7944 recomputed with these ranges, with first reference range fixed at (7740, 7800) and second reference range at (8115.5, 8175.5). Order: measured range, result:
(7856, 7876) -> -0.03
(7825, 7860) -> 0.03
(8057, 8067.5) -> -0.03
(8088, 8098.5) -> 0.25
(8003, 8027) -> 0.02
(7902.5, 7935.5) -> 0.03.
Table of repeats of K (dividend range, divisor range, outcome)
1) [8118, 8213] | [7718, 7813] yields 1.16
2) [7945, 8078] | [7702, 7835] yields 1.09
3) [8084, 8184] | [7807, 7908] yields 1.09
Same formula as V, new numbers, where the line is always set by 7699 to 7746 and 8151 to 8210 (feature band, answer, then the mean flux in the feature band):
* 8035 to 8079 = 1.92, 11.8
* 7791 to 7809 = 0.95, 11.2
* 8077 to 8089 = 1.67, 10.6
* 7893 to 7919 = 1.43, 11.4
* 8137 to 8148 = 0.93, 11.4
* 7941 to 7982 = 1.14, 11.8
